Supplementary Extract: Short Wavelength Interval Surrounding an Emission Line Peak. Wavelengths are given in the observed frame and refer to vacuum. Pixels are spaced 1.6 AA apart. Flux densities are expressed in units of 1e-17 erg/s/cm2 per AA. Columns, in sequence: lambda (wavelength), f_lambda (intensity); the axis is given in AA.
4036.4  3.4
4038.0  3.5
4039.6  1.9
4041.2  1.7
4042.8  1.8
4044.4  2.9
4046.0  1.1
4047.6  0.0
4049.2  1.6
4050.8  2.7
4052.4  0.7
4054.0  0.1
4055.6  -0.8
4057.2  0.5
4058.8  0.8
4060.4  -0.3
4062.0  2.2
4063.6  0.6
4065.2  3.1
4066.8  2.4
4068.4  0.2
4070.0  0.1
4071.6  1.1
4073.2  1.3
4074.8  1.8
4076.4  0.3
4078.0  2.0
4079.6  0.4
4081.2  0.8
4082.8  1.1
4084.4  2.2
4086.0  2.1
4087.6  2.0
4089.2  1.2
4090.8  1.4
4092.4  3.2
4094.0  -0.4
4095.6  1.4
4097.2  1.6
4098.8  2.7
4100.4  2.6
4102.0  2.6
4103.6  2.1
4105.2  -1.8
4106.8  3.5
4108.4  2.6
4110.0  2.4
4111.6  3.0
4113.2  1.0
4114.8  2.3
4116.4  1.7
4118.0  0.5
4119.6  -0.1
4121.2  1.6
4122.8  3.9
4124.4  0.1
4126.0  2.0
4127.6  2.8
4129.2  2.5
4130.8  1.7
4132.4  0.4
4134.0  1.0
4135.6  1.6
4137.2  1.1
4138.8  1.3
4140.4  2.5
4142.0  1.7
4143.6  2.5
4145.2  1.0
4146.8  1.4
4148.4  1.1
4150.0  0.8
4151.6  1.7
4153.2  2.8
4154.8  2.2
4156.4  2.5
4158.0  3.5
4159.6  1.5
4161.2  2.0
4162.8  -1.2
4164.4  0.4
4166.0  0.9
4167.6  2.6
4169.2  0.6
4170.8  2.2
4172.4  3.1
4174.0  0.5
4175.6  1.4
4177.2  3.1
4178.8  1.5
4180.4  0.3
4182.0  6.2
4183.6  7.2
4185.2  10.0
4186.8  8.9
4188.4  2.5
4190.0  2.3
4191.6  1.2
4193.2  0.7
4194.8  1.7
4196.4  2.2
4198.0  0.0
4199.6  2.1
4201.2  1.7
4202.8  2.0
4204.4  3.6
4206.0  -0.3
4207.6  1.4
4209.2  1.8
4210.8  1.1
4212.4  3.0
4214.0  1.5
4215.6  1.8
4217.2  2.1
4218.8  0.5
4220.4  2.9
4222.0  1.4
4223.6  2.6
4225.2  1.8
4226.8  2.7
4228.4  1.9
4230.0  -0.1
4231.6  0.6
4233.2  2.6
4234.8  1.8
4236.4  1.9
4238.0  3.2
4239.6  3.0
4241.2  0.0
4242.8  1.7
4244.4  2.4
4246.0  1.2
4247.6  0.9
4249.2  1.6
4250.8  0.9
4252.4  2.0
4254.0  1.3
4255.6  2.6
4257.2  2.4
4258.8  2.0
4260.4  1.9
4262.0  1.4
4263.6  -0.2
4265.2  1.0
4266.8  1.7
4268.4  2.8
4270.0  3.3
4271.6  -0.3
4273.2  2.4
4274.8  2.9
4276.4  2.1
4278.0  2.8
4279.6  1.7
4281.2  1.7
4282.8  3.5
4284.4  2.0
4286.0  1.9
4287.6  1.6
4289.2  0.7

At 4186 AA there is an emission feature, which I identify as [O II]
